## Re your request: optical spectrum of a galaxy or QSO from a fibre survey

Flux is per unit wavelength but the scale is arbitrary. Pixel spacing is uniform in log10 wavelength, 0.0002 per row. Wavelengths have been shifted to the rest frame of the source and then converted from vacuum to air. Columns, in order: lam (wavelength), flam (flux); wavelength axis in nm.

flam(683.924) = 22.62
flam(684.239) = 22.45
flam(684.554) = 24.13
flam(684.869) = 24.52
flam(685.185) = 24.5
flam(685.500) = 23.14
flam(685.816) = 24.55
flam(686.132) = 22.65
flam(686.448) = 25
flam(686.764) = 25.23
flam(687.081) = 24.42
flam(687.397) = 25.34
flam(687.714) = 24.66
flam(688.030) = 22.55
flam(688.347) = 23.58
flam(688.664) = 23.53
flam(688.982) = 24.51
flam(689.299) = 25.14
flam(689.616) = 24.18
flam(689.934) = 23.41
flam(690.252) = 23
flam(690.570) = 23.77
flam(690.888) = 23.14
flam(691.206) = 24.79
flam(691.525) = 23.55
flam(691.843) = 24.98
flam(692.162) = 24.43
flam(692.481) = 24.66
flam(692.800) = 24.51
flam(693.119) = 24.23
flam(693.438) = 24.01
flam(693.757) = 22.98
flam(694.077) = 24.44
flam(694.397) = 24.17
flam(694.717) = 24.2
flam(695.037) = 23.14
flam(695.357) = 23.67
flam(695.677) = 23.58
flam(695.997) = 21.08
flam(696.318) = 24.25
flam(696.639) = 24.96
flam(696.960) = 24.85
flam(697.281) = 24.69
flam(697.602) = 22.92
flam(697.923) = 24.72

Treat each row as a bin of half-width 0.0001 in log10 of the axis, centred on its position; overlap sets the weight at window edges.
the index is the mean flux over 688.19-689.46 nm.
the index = 24.2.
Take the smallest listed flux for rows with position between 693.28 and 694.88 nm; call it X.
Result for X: 22.98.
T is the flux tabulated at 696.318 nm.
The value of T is 24.25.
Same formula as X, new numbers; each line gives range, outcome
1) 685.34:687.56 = 22.65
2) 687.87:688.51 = 22.55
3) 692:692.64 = 24.43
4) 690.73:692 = 23.14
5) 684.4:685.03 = 24.13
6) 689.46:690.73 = 23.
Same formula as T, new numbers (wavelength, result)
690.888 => 23.14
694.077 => 24.44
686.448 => 25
